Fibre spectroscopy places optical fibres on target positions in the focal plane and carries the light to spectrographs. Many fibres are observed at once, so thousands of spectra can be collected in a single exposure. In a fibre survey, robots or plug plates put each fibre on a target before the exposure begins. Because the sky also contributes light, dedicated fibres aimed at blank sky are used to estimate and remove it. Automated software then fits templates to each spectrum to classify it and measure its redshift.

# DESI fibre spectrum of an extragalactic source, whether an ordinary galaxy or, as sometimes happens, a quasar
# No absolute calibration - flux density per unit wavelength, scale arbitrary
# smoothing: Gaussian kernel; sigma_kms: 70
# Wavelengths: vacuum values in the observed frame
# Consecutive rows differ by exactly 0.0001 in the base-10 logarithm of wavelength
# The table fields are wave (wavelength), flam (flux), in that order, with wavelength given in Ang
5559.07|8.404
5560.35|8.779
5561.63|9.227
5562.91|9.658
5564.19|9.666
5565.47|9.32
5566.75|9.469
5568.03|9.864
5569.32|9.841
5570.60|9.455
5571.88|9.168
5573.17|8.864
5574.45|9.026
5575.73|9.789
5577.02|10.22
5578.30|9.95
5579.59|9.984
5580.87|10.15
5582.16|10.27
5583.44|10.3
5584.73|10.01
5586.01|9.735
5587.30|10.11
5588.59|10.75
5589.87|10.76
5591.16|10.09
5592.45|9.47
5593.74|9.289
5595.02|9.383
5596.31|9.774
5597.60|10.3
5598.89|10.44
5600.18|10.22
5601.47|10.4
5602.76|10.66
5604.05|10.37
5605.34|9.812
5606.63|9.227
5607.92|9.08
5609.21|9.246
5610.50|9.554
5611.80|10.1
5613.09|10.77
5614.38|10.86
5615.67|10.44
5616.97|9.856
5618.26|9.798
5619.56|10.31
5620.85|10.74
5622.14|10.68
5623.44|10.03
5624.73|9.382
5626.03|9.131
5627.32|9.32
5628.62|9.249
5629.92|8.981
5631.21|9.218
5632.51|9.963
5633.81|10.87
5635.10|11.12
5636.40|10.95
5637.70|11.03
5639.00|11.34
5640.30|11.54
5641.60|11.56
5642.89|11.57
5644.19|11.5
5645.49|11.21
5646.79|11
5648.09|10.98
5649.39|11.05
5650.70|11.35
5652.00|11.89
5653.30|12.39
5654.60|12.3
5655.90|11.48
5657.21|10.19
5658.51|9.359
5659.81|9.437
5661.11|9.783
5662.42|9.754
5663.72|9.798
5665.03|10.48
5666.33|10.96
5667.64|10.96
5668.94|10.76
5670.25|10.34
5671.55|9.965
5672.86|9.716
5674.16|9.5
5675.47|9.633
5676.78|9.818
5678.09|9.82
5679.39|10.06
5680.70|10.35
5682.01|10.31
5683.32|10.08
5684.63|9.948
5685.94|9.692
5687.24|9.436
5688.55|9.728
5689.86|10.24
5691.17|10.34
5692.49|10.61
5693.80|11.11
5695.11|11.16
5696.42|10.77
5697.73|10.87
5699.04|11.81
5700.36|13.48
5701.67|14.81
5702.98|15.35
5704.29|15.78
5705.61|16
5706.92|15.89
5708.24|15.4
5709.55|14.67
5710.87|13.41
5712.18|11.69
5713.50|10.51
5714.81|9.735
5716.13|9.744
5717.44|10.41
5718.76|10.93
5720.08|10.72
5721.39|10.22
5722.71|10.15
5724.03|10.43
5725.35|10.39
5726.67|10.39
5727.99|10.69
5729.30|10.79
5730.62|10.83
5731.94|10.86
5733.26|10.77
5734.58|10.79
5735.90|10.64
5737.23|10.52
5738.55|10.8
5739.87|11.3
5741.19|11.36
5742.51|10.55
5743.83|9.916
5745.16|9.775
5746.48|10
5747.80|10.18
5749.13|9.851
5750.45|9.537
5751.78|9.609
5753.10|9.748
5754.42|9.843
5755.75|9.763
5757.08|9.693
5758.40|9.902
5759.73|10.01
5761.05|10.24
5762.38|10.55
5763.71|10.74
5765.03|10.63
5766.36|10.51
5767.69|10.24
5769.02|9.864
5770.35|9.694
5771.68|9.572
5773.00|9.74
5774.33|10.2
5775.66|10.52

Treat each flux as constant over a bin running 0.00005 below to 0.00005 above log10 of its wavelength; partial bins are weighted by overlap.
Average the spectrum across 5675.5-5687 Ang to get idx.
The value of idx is 9.97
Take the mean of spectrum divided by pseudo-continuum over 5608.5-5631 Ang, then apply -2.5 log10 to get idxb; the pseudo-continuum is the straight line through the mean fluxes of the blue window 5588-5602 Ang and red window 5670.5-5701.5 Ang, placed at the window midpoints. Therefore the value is 0.03 mag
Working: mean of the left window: 10.1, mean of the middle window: 9.89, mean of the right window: 10.4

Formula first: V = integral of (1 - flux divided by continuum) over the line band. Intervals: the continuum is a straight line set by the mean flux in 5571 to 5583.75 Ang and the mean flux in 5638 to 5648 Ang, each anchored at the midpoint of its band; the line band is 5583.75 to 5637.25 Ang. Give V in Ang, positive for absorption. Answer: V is 2.7 Ang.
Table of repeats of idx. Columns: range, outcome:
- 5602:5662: 10.4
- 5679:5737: 11.4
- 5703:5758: 11.1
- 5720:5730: 10.5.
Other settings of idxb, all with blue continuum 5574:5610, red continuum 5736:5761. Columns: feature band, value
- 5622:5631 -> 0.06 mag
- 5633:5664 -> -0.10 mag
